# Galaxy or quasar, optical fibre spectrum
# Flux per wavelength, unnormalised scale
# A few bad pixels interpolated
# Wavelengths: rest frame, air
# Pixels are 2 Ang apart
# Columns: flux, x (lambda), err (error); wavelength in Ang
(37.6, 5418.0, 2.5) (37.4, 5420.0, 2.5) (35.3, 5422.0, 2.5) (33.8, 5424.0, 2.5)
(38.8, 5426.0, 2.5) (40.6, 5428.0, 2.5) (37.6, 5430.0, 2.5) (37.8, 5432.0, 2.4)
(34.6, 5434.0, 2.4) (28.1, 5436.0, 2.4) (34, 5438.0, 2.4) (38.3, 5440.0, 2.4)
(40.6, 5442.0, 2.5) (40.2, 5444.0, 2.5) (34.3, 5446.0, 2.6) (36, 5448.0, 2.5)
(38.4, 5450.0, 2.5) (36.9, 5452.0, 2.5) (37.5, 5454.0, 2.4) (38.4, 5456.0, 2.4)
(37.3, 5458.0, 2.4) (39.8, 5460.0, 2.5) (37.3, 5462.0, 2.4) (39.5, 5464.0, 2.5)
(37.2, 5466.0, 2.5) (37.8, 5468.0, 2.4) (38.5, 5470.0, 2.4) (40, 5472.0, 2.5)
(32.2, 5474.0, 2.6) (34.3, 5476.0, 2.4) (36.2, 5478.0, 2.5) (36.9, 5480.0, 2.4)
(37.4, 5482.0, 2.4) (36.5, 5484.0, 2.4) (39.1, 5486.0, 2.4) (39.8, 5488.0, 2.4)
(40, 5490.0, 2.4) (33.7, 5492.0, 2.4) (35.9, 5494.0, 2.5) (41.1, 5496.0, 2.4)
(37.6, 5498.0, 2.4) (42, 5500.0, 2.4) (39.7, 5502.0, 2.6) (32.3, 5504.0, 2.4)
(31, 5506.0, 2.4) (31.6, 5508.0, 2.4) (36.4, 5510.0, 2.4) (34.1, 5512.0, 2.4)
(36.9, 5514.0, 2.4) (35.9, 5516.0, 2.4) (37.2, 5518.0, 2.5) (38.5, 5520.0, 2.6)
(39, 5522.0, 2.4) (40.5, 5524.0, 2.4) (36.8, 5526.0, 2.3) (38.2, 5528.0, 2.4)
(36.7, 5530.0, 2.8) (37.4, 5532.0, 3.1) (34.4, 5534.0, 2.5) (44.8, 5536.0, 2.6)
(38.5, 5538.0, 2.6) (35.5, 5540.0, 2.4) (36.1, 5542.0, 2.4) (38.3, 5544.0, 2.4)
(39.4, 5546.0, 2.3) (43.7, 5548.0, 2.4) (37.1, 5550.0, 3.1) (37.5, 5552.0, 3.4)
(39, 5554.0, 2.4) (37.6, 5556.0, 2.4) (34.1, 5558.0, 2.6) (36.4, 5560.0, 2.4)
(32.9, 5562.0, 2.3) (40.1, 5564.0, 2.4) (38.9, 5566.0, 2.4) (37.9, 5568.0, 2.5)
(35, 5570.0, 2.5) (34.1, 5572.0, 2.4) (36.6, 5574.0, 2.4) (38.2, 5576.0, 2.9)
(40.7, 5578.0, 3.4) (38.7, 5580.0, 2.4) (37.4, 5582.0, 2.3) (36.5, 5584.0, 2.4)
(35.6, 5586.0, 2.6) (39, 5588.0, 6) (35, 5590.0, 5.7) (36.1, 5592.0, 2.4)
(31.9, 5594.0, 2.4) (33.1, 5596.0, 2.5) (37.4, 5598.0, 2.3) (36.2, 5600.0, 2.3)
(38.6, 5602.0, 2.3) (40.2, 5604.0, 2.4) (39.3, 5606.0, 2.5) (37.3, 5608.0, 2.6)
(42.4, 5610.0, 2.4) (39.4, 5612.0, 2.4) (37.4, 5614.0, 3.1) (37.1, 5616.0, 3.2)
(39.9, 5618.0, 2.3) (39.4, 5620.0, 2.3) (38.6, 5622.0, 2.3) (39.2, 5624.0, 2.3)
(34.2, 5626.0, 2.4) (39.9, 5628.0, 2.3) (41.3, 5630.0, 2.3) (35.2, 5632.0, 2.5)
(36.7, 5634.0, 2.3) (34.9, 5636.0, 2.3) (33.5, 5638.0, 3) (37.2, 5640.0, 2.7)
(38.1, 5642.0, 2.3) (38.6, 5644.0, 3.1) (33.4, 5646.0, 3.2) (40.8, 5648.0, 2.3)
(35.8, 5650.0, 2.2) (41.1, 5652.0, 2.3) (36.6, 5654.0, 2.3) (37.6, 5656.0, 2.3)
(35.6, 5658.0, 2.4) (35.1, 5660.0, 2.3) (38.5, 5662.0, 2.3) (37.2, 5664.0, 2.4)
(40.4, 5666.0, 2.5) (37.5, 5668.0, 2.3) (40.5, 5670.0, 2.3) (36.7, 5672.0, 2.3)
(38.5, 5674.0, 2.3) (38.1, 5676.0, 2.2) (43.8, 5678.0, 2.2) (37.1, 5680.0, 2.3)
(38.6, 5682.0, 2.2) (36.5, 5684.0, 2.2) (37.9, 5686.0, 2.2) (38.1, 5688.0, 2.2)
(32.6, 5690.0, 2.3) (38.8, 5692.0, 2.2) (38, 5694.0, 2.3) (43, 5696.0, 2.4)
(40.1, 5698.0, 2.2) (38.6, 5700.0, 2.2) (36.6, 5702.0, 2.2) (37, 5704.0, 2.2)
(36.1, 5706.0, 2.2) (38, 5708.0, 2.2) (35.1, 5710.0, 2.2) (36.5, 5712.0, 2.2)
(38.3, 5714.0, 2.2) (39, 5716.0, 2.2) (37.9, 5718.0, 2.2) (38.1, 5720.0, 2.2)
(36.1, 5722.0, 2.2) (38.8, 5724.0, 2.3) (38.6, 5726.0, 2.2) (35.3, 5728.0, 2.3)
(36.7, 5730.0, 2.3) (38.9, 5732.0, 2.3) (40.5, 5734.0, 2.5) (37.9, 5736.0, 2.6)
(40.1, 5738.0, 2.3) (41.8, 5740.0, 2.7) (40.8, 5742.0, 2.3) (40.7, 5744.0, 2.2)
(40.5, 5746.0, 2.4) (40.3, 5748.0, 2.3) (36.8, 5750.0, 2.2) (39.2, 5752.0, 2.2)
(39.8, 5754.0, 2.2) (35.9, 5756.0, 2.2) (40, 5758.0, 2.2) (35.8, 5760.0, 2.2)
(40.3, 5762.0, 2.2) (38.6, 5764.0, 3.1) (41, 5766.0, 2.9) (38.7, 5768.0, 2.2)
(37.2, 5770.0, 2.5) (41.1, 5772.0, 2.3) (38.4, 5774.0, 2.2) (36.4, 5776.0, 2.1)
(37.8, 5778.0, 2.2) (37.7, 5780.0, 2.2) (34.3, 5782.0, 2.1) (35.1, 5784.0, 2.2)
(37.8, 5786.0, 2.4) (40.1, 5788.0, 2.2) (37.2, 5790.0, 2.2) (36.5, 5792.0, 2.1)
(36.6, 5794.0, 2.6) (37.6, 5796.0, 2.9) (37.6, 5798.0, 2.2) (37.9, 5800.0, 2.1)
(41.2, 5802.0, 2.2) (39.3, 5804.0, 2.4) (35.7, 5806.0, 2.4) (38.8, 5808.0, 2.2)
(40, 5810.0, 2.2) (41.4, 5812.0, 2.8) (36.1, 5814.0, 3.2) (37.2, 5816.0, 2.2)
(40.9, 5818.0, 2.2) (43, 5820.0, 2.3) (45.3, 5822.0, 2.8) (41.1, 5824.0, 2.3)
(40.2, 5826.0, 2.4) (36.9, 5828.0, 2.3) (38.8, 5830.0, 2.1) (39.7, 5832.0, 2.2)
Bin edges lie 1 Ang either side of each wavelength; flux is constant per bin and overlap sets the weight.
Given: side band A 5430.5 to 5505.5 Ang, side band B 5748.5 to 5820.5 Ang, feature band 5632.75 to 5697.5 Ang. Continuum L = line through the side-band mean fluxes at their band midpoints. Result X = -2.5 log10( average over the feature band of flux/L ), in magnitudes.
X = 0.00 mag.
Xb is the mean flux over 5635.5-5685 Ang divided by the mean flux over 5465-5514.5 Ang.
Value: 1.0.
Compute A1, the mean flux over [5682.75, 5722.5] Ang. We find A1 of 37.6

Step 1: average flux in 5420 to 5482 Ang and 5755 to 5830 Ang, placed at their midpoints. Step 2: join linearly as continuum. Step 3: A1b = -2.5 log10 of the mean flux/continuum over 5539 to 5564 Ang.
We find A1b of 0.00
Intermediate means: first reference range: 37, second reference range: 38.6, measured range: 37.4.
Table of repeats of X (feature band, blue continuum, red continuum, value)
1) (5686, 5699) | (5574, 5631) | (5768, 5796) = -0.021 mag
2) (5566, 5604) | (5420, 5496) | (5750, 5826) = 0.028 mag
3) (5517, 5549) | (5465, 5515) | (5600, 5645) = -0.037 mag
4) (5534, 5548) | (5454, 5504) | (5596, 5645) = -0.029 mag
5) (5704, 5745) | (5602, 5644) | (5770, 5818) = -0.006 mag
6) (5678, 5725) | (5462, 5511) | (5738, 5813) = 0.009 mag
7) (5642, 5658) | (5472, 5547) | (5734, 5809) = 0.007 mag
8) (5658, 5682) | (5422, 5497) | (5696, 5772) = -0.005 mag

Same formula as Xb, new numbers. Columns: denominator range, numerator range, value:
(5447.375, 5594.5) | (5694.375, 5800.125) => 1.03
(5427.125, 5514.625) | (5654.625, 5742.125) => 1.03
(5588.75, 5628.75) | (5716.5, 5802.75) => 1.02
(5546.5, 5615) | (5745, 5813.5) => 1.02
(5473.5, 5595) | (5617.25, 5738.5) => 1.02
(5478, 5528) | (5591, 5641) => 1.01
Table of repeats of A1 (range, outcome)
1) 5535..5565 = 38.1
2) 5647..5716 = 38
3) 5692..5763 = 38.5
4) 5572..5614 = 37.4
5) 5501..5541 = 36.8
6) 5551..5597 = 36.6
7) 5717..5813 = 38.4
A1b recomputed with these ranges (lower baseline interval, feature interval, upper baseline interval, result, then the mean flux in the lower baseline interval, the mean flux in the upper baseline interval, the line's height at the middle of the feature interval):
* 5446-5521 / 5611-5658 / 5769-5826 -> 0.005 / 37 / 38.6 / 37.8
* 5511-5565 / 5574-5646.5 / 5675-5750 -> 0.014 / 37.7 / 38.4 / 38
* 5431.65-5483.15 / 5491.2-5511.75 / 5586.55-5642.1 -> 0.029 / 36.9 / 37.4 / 37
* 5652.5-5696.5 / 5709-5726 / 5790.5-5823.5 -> 0.023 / 38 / 39.1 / 38.4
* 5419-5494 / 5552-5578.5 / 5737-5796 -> 0.017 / 37.1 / 38.5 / 37.6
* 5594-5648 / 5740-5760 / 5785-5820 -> -0.030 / 37.6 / 38.5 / 38.2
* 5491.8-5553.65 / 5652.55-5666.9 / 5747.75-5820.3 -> 0.014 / 37.4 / 38.3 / 37.9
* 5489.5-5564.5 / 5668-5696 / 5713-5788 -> -0.004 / 37.3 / 38.5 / 38.1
